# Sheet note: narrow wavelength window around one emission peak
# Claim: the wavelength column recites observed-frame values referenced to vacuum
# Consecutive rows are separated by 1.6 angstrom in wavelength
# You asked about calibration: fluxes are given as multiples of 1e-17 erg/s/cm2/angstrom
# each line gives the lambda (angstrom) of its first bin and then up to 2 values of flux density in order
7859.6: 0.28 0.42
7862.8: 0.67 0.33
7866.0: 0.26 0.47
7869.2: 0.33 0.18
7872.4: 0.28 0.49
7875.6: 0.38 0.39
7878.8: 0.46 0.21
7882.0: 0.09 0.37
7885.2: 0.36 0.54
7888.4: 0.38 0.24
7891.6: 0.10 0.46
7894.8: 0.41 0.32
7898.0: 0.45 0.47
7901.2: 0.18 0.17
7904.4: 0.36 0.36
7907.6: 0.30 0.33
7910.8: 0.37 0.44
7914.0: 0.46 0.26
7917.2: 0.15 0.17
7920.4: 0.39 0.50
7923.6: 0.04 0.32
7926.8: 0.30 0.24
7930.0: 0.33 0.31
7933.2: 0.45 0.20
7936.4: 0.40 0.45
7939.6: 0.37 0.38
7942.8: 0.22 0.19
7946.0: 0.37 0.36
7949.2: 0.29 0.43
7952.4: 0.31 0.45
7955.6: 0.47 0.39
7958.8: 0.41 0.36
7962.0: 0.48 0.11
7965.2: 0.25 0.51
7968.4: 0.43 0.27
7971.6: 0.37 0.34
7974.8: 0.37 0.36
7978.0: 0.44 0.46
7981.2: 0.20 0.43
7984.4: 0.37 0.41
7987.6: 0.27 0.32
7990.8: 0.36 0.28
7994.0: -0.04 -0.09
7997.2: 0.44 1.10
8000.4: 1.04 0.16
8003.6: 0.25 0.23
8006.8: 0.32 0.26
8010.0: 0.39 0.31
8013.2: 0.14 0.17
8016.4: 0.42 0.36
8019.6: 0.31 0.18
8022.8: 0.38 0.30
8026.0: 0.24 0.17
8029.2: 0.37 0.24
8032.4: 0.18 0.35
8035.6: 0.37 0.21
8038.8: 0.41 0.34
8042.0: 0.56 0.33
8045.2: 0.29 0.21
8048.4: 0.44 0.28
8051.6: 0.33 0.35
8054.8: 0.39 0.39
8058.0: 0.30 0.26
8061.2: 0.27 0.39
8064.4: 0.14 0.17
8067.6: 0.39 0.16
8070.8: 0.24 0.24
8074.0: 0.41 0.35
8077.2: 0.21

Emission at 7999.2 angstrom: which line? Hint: H-gamma 4340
